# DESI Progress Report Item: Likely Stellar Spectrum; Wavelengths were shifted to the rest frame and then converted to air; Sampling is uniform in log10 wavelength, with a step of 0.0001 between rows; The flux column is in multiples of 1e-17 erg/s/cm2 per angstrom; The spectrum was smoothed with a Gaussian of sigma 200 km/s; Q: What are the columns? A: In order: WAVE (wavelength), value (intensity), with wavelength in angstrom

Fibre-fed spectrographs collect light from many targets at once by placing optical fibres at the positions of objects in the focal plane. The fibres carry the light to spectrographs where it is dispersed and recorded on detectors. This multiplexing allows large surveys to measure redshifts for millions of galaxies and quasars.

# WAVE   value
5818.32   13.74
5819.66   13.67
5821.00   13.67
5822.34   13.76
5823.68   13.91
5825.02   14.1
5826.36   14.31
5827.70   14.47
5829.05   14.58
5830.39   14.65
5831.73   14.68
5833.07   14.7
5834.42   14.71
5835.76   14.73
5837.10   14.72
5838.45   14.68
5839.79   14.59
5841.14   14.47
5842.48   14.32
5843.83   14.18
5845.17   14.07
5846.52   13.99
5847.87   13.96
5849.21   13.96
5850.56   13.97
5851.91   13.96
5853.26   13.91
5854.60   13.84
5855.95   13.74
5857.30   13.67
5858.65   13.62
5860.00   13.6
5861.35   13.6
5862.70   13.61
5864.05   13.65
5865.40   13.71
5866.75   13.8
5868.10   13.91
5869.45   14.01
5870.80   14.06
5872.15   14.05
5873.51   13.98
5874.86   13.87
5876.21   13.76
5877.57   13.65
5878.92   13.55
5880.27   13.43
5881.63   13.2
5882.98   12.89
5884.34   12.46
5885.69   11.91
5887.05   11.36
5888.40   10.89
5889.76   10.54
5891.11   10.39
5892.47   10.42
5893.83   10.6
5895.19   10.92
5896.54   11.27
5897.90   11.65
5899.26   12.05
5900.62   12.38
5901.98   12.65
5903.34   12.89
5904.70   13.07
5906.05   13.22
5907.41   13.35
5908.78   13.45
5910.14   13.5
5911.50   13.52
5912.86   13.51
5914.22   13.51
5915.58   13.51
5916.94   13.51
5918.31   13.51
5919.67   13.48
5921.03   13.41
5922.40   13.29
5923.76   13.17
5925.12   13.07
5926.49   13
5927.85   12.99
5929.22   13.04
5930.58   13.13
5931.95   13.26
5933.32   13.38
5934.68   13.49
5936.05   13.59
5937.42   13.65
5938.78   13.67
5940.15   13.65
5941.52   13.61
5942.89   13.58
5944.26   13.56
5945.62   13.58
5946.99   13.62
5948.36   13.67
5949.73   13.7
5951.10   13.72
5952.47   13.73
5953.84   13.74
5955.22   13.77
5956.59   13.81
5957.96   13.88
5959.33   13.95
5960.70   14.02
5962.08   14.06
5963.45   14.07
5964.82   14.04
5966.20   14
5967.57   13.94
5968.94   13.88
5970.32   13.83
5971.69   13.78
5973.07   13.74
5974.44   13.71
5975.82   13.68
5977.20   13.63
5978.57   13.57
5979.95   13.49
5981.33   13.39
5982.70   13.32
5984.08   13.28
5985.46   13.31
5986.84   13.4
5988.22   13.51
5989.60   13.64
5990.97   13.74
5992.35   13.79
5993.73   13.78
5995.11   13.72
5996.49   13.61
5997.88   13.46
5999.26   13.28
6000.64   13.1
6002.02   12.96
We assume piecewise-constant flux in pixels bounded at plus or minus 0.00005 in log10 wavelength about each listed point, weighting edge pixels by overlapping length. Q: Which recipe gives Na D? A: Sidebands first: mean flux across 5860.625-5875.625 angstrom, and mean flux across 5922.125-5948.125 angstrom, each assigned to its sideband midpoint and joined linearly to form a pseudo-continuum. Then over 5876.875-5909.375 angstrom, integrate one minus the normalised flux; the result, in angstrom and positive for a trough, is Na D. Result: 3.57 angstrom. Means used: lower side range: 13.8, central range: 12.2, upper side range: 13.4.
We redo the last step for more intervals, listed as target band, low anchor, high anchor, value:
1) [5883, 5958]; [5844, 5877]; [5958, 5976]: 5.2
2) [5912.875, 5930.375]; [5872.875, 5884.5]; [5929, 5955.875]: 0.3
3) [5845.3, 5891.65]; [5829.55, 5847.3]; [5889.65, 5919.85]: 0.9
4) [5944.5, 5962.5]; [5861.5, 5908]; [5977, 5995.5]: -0.7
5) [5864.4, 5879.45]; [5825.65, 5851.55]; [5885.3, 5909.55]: -1.0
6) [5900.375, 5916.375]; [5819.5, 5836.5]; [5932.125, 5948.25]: 0.6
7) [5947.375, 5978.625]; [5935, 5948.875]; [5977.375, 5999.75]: -0.6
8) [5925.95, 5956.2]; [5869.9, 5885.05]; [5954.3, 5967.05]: 0.7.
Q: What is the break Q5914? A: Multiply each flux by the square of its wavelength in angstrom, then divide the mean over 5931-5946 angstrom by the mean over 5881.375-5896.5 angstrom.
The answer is 1.21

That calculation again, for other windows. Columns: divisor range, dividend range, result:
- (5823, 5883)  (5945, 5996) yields 1.02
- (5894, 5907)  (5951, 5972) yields 1.16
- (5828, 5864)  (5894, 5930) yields 0.93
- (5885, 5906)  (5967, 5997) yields 1.21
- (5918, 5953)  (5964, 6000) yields 1.03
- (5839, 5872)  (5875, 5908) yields 0.89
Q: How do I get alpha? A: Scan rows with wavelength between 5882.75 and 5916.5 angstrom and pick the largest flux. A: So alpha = 13.52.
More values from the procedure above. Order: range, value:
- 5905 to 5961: 14.02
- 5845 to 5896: 14.07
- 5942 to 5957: 13.81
